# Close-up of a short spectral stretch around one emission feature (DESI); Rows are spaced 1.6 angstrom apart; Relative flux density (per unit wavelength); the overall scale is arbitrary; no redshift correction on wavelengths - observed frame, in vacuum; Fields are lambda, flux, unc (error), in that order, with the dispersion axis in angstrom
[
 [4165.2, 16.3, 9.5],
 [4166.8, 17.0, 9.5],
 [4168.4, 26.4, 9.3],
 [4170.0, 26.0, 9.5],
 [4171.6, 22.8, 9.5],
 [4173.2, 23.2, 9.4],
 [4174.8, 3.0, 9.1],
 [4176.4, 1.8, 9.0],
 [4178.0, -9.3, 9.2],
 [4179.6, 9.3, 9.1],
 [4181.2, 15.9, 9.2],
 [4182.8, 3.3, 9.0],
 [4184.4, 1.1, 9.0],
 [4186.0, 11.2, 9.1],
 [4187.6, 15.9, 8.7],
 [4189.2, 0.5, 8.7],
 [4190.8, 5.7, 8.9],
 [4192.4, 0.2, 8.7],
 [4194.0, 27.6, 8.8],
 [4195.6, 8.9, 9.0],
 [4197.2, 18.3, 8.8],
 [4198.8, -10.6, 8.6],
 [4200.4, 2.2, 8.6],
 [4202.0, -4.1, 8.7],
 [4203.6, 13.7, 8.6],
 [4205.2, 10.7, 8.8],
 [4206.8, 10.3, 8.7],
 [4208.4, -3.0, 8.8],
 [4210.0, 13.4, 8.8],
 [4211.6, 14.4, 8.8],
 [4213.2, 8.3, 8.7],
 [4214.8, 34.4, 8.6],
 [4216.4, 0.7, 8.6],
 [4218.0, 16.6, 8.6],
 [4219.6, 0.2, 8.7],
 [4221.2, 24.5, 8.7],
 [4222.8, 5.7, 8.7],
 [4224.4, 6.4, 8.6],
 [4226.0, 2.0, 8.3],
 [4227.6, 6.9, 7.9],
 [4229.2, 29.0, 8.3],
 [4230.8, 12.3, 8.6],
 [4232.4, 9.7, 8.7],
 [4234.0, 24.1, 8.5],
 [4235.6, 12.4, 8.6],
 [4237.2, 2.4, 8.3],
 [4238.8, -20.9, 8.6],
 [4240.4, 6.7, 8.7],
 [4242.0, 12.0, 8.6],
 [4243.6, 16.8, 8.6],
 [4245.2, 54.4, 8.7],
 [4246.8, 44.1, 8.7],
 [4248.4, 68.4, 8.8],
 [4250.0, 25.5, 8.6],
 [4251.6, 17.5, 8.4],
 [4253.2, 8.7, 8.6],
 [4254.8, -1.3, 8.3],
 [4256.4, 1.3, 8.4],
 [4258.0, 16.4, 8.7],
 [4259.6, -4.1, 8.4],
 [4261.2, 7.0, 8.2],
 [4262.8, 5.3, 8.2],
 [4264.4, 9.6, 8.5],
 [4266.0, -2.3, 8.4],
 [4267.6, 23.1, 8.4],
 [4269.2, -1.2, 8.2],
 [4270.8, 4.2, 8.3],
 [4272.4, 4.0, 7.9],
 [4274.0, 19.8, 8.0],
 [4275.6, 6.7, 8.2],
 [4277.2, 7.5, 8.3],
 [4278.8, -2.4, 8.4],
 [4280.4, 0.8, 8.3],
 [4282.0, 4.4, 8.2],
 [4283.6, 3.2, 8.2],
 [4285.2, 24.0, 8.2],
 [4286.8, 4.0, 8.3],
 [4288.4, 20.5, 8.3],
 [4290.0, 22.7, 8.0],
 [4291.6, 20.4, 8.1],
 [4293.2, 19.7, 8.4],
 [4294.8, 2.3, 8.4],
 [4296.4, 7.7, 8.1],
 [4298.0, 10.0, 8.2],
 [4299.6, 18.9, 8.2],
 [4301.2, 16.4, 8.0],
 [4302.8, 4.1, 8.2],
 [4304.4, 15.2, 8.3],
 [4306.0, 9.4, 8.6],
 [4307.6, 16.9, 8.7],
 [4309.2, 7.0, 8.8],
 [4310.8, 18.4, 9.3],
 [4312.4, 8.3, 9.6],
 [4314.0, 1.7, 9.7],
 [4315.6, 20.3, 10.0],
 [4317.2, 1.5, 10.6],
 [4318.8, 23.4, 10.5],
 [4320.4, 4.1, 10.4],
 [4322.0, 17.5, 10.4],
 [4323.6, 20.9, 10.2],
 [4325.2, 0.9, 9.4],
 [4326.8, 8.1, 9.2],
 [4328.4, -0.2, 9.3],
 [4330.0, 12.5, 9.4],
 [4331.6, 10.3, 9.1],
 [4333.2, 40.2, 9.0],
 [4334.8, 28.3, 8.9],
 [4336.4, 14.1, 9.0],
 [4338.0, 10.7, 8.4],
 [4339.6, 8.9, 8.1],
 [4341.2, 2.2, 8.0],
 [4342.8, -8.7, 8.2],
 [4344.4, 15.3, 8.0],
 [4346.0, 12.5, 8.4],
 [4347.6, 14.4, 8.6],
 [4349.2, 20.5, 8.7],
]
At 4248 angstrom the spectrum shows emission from [O II]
